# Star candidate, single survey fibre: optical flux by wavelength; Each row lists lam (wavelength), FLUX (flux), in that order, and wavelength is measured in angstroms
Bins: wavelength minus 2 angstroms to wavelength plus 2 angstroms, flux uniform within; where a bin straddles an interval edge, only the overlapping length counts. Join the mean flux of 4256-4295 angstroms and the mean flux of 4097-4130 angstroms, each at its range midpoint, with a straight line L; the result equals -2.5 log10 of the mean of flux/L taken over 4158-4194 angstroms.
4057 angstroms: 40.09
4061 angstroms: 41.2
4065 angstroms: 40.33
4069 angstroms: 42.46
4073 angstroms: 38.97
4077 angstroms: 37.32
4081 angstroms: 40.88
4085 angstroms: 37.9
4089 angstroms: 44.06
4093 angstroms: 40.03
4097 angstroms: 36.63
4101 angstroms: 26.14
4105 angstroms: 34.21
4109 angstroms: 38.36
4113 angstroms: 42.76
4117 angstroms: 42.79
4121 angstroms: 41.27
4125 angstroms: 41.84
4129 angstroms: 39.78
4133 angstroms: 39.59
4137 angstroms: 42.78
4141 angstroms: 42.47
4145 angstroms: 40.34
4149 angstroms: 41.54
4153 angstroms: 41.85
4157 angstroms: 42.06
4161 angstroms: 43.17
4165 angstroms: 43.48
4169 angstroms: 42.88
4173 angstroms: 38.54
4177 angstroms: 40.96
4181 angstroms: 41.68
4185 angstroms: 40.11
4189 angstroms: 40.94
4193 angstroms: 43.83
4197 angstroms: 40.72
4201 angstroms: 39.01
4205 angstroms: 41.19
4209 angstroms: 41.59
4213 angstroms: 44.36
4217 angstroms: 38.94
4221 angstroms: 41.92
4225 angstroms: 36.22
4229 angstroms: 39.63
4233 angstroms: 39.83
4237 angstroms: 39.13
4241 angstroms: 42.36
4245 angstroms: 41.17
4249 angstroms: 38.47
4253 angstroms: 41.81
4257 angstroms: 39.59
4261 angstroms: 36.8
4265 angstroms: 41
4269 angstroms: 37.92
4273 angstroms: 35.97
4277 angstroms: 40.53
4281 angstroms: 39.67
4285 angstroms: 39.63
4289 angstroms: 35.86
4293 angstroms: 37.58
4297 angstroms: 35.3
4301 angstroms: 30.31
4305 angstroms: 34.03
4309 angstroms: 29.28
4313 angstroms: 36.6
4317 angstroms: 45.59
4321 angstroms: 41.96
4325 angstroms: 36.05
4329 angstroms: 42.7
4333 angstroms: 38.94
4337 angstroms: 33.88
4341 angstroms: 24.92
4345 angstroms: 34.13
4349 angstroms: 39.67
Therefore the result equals -0.09 mag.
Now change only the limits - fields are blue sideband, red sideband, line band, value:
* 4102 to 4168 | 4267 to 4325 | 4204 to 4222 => -0.07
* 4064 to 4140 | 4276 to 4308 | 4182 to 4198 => -0.10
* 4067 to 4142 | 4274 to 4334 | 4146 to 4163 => -0.08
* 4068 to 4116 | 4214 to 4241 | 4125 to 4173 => -0.07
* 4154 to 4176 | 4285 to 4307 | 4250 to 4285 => -0.07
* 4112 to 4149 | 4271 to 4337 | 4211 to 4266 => -0.03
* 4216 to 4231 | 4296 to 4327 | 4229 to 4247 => -0.05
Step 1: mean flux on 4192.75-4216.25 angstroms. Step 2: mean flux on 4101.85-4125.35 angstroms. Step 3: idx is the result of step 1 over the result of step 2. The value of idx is 1.05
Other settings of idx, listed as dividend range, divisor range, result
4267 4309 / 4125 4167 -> 0.87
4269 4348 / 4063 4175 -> 0.91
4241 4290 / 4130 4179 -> 0.94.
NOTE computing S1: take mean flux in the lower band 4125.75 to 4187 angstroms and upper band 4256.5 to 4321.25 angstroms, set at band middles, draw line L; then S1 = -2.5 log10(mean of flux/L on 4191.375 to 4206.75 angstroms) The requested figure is -0.027 mag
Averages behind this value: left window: 41.4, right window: 37.3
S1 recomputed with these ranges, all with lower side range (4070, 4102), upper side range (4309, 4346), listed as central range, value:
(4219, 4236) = -0.055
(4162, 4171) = -0.145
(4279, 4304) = 0.023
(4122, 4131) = -0.078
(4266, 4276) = -0.015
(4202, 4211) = -0.099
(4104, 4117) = -0.037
